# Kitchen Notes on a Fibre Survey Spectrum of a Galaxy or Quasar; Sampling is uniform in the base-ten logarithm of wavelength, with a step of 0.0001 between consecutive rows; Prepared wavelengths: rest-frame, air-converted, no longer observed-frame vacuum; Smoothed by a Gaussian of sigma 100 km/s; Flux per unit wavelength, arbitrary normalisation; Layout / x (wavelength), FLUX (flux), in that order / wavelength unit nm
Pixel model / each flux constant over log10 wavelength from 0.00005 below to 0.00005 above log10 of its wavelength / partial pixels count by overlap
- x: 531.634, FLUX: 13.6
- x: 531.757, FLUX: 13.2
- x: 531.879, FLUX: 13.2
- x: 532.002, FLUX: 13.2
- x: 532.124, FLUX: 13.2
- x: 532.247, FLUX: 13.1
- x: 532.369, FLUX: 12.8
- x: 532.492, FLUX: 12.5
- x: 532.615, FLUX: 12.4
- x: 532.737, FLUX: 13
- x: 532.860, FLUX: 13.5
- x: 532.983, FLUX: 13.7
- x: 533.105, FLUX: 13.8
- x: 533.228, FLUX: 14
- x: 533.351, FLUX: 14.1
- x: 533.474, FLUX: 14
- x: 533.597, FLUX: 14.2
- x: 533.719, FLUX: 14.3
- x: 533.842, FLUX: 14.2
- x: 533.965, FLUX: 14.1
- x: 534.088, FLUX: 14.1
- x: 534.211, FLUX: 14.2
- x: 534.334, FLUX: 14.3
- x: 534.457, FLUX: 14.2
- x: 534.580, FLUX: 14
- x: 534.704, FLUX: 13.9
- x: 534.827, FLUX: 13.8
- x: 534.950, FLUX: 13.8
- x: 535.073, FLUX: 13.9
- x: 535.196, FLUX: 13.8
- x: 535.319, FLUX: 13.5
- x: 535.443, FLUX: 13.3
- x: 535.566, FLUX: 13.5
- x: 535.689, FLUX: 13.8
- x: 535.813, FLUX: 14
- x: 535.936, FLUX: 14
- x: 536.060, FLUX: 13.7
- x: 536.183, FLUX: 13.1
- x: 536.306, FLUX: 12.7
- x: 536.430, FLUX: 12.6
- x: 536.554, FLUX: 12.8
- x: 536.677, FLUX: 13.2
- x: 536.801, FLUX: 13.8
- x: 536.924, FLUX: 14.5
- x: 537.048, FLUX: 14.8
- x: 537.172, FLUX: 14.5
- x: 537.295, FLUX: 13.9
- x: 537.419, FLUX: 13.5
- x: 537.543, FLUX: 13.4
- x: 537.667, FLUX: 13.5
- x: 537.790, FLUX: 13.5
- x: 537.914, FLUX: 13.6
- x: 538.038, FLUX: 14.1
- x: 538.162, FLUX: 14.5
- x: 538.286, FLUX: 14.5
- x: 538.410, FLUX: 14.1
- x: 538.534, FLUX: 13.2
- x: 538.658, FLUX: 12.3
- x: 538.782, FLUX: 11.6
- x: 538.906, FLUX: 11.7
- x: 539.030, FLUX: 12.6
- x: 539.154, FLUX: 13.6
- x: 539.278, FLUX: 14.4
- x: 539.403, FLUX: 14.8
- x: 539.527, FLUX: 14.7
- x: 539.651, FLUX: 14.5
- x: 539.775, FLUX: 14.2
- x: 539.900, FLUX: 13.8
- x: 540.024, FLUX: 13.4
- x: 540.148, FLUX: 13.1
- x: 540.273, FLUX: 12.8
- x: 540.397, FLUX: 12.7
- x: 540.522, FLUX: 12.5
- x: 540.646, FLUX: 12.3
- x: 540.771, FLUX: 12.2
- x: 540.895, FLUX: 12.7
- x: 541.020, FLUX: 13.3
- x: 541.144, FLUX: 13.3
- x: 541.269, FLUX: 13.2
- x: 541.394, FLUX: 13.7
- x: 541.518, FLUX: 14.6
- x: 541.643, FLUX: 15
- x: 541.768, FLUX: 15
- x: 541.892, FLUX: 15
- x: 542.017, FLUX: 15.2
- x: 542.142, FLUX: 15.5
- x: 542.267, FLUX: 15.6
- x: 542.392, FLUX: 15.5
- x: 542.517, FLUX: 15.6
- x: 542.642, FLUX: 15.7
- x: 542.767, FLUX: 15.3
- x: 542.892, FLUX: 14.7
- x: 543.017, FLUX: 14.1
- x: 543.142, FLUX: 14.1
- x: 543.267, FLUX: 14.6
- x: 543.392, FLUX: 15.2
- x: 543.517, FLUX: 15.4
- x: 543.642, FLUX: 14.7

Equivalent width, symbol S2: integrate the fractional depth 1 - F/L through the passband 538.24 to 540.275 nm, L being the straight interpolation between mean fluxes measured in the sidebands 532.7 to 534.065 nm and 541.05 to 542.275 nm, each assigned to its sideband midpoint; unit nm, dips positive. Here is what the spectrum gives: 0.12 nm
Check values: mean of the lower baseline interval 13.9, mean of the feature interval 13.5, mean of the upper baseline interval 14.5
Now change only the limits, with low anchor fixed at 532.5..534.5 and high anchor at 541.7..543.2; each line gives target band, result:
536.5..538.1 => 0.067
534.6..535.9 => 0.032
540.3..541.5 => 0.157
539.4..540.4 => 0.065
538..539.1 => 0.105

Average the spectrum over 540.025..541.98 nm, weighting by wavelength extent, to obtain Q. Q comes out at 13.5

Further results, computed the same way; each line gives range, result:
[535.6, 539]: 13.5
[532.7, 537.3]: 13.8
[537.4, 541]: 13.4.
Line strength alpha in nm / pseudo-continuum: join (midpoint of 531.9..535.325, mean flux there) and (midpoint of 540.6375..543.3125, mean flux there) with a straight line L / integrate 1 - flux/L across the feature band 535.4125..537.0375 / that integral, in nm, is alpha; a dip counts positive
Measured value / 0.05 nm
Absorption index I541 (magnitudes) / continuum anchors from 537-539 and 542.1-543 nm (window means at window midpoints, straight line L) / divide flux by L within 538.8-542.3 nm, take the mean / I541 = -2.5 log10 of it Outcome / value 0.06 mag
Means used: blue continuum 13.5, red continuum 15.3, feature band 13.7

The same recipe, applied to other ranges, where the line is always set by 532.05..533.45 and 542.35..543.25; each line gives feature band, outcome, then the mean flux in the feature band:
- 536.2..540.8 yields 0.06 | 13.5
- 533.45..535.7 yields -0.03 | 13.9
